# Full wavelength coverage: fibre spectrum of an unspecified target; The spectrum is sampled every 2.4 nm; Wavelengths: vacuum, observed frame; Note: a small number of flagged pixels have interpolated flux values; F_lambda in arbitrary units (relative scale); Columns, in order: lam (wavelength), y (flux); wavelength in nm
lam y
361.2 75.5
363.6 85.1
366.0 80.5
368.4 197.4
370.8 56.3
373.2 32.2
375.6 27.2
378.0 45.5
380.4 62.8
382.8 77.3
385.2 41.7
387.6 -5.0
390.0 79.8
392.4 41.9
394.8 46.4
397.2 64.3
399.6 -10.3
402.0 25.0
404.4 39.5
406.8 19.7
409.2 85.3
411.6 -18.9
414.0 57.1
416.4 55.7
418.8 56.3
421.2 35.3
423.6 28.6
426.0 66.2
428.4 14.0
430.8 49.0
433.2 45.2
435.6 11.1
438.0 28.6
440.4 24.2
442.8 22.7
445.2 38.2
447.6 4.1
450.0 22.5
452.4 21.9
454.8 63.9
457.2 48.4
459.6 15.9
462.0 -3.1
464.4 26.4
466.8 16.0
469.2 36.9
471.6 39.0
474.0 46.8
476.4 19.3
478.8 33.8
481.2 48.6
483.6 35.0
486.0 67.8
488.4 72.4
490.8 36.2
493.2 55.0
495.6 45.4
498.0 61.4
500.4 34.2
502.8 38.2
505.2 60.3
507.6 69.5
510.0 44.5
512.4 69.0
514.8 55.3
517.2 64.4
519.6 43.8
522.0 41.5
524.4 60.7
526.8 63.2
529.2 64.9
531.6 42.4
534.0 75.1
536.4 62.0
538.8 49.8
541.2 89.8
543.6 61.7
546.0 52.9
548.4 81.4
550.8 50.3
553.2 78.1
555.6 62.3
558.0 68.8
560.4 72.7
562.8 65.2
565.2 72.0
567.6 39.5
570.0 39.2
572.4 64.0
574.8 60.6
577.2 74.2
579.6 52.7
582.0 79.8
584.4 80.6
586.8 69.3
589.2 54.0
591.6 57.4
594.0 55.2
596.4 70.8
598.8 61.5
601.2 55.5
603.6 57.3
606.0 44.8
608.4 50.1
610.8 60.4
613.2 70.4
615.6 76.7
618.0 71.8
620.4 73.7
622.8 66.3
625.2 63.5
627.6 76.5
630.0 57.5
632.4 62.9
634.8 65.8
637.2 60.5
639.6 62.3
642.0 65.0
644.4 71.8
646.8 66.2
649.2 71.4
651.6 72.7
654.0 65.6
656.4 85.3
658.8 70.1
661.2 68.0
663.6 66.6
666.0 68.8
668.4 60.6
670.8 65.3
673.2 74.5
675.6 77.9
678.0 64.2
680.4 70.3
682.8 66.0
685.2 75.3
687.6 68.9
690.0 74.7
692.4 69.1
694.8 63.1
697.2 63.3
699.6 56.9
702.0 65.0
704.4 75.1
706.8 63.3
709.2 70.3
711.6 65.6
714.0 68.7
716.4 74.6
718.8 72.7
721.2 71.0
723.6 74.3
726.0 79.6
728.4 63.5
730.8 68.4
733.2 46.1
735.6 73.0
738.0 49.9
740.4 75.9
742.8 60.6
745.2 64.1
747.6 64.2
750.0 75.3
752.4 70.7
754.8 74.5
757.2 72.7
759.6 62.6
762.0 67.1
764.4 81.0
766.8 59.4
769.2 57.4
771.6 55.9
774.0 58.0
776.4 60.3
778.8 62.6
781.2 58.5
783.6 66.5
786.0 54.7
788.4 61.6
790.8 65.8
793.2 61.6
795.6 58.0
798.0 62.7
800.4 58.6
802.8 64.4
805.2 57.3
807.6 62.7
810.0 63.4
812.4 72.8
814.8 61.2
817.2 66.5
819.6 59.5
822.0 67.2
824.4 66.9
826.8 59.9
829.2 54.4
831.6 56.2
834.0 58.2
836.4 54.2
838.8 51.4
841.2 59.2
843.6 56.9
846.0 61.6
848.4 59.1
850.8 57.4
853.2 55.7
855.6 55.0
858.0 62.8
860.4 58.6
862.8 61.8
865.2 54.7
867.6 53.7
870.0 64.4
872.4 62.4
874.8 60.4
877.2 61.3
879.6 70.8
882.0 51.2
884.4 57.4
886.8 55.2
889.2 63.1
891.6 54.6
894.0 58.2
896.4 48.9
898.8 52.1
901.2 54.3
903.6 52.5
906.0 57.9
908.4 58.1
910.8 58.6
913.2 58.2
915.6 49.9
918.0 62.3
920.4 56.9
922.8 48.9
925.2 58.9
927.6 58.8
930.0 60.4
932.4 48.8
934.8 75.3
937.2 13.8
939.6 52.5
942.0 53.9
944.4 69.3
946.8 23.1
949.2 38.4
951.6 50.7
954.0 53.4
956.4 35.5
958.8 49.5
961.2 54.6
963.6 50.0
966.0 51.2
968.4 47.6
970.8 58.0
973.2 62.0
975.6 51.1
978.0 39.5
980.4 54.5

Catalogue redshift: 0.17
